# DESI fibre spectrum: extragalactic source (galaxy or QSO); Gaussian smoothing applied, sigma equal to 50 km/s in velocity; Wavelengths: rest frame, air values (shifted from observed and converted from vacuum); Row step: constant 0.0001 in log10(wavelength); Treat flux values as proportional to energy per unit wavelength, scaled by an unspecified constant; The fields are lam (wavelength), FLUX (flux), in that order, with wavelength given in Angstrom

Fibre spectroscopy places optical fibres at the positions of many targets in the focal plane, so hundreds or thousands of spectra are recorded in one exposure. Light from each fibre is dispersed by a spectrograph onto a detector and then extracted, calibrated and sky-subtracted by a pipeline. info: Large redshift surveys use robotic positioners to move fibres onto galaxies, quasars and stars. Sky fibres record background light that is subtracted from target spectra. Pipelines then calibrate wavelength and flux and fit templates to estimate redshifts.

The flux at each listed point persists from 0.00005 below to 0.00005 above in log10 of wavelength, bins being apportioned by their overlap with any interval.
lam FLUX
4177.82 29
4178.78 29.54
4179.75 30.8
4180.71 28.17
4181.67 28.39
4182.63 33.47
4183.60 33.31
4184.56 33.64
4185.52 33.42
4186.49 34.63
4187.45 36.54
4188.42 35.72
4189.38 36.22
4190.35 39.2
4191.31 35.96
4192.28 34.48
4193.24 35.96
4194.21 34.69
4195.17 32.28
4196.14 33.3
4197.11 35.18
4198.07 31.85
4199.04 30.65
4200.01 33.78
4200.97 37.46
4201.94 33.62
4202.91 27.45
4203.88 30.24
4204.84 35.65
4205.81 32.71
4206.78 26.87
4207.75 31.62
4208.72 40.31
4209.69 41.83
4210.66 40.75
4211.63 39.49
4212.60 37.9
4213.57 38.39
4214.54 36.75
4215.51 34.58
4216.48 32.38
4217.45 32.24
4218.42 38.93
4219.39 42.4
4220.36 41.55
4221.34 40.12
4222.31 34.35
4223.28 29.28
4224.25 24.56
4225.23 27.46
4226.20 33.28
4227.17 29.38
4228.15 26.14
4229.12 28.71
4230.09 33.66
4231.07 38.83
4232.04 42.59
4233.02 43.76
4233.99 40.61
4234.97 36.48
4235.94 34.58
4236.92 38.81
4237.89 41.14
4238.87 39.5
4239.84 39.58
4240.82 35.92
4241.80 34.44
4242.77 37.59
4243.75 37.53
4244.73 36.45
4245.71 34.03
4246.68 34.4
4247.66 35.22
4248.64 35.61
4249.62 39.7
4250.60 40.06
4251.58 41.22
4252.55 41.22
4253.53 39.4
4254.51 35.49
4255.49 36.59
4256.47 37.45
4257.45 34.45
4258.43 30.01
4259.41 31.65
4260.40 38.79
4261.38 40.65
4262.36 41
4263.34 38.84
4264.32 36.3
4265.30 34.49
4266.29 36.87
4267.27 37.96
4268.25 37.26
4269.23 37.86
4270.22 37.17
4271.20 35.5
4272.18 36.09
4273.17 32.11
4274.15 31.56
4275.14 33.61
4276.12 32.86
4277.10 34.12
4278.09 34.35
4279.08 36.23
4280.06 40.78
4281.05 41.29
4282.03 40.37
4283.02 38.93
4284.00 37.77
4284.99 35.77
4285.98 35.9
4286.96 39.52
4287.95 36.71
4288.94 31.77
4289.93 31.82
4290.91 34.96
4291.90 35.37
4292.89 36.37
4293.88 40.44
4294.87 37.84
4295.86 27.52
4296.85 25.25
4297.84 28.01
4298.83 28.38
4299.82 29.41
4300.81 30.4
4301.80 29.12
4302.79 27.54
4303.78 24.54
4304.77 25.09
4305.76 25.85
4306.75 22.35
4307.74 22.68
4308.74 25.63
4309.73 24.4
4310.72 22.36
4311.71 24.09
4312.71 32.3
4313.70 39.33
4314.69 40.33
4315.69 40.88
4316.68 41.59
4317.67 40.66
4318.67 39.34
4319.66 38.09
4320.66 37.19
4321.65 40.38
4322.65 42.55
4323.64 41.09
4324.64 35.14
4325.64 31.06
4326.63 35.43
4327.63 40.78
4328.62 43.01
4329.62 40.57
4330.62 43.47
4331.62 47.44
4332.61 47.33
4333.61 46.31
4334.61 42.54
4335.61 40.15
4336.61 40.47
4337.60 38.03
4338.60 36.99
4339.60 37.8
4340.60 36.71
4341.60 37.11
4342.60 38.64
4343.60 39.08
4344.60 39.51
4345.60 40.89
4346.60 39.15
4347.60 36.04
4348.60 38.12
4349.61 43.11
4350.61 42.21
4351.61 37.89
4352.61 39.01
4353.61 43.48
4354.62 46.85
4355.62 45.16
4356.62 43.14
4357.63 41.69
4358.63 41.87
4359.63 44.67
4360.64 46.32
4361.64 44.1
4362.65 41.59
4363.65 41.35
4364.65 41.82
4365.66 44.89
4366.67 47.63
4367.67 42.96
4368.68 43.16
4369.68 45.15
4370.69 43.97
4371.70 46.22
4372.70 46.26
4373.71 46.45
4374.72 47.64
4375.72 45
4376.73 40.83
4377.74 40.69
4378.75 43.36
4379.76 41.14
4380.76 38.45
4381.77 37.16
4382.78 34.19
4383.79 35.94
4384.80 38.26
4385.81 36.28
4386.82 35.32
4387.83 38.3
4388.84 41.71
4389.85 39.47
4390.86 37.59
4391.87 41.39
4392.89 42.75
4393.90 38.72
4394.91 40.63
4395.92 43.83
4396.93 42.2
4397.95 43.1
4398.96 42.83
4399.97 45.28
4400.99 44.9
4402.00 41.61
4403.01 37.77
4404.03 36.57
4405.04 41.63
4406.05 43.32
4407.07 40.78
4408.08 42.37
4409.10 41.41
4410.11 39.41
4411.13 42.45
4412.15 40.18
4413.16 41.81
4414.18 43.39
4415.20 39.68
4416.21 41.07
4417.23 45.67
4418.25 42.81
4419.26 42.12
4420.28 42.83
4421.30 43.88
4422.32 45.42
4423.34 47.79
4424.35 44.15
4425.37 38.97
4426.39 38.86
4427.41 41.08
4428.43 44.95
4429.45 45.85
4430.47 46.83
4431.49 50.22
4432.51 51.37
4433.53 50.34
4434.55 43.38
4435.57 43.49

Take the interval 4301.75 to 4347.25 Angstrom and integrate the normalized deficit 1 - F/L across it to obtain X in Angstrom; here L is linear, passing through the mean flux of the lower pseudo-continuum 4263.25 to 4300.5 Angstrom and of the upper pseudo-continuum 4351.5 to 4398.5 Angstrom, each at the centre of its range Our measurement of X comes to 2.5 Angstrom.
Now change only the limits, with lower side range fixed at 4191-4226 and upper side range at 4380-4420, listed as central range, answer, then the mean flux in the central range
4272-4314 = 5.8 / 32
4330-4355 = -1.2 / 40.7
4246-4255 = -0.5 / 38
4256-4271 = -0.1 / 36.7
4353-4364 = -1.2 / 43.6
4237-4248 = -0.4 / 37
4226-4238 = -0.2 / 35.9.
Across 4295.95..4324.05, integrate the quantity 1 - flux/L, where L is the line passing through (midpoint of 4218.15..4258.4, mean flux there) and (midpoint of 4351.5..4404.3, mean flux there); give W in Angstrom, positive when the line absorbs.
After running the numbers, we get 5.4 Angstrom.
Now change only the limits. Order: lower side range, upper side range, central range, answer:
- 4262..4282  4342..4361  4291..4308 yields 3.86 Angstrom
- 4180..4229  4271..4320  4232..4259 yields -3.10 Angstrom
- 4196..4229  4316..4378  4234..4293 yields 0.37 Angstrom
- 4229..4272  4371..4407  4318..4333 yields -0.30 Angstrom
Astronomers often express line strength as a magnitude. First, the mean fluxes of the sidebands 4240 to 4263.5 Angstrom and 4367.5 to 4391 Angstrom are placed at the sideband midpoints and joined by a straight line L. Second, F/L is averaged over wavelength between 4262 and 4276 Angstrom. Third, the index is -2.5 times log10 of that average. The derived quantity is 0.04 mag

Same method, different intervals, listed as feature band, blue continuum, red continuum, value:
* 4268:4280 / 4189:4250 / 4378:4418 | 0.06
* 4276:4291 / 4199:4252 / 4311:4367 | 0.04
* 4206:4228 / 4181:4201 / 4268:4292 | -0.01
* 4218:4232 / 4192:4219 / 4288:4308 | 0.00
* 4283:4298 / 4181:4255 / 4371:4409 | 0.10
